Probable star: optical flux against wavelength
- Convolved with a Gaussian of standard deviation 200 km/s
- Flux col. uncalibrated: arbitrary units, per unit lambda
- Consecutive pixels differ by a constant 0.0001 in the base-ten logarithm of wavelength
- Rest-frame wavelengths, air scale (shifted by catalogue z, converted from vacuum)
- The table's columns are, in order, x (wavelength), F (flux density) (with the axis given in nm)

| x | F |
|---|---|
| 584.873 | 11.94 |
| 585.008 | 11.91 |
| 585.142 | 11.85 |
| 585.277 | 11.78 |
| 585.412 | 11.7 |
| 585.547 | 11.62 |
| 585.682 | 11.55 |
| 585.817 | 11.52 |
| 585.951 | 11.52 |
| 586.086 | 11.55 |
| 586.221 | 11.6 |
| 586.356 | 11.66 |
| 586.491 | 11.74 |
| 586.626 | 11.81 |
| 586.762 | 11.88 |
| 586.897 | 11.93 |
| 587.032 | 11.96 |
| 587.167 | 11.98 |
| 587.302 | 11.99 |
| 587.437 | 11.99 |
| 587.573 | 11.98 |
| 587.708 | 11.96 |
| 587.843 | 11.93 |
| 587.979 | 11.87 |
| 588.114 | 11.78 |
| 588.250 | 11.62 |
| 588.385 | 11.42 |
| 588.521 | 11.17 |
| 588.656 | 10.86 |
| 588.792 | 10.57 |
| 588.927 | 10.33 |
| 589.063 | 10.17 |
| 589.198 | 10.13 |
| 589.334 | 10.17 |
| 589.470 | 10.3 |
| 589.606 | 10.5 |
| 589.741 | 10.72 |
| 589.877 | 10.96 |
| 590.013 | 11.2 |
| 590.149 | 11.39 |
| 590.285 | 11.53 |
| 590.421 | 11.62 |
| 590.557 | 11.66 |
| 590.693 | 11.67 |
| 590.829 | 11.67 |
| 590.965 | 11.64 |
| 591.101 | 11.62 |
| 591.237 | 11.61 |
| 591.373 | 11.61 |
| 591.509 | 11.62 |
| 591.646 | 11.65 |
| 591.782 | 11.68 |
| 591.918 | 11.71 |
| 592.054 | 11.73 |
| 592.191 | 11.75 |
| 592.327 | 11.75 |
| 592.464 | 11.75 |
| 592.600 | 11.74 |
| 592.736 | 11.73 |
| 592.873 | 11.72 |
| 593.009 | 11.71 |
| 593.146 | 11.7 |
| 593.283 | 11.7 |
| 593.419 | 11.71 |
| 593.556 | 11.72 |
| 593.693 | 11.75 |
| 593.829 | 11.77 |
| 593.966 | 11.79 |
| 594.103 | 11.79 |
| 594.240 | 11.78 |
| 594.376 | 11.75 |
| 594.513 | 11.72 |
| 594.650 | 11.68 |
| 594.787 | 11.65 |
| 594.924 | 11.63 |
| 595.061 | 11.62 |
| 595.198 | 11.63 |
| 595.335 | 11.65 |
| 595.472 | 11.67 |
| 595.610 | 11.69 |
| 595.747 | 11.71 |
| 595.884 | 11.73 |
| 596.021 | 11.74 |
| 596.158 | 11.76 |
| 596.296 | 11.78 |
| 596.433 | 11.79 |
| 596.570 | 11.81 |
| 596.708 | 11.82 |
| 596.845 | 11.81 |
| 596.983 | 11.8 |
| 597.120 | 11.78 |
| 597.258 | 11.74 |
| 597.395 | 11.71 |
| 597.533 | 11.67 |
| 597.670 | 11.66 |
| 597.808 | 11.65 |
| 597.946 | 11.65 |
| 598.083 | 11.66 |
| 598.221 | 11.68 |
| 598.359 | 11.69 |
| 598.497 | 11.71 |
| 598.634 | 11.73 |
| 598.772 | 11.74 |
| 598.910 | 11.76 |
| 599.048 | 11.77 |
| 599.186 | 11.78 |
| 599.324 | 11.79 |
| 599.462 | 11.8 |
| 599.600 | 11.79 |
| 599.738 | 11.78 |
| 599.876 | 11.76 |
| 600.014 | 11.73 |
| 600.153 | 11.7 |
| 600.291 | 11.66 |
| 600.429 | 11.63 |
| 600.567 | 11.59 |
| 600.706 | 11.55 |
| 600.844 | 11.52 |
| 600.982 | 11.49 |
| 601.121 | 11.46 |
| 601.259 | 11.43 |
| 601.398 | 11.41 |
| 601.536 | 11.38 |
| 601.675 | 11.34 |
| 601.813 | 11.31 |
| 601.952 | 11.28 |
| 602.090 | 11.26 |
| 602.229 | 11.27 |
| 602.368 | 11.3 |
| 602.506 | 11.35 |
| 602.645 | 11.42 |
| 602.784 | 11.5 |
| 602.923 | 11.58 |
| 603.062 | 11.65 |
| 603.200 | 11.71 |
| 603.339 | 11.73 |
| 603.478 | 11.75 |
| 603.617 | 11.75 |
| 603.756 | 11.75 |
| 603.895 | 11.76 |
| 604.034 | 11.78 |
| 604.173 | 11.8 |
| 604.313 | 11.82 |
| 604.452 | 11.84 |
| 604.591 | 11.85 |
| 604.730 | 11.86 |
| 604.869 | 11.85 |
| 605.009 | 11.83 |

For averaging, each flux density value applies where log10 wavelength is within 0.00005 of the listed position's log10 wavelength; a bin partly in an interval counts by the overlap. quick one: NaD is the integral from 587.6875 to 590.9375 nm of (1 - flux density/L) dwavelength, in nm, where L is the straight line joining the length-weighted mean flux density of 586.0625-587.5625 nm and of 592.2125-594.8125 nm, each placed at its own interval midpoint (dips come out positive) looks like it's 0.18 nm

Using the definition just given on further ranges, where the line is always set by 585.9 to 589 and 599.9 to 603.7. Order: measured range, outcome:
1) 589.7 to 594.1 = -0.02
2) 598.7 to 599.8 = -0.02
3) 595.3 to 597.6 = -0.04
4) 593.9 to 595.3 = -0.02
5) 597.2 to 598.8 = -0.02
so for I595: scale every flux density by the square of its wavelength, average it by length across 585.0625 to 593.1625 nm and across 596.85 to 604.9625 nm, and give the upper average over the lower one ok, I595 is 1.05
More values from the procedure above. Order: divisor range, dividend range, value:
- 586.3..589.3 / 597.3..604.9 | 1.06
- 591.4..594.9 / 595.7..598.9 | 1.02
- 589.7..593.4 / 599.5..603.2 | 1.03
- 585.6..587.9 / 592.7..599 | 1.02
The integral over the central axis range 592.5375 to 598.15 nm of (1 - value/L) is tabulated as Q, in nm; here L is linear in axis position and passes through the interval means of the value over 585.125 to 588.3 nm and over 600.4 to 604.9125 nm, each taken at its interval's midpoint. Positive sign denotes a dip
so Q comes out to -0.03 nm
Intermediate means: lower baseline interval 11.8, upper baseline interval 11.6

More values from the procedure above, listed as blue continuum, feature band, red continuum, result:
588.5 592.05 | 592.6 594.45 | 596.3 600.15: -0.056 nm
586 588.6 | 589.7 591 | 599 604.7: 0.036 nm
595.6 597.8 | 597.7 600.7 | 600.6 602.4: -0.039 nm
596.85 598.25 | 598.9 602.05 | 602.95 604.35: 0.036 nm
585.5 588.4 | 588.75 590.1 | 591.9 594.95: 0.143 nm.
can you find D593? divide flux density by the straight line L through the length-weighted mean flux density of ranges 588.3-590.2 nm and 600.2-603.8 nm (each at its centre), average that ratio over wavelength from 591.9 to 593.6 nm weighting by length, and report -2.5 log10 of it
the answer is -0.08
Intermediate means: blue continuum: 10.7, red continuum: 11.5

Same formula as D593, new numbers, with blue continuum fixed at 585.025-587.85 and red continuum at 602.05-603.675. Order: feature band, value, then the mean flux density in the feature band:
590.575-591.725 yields 0.007 mag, 11.6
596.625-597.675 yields -0.013 mag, 11.8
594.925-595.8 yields -0.001 mag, 11.7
